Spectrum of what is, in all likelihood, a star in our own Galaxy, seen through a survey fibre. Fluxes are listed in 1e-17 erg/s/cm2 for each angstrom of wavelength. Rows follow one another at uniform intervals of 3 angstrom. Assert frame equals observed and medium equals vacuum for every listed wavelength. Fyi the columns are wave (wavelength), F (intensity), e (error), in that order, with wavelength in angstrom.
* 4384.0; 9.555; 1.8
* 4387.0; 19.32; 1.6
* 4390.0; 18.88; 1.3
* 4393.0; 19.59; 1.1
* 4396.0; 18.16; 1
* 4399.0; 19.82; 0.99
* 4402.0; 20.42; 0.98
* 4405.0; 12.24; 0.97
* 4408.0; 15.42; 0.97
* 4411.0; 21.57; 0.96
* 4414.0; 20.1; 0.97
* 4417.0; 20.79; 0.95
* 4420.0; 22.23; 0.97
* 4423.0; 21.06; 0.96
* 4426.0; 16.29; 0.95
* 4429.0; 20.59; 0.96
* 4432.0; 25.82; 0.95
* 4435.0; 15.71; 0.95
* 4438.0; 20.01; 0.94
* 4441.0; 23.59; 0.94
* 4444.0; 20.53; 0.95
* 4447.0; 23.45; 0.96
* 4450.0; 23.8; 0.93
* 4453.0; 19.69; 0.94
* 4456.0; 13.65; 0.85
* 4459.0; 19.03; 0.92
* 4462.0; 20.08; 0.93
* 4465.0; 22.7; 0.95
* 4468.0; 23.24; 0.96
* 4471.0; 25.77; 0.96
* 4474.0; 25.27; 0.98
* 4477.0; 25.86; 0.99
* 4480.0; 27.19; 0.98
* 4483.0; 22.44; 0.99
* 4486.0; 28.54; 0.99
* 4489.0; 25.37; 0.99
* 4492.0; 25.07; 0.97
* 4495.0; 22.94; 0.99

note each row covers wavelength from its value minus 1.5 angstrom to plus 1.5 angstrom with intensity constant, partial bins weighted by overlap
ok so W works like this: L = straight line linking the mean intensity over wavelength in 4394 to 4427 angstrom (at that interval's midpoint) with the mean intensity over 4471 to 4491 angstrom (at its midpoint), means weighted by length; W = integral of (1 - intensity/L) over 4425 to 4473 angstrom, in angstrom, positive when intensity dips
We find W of 3.6 angstrom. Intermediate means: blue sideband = 19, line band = 21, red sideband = 25.8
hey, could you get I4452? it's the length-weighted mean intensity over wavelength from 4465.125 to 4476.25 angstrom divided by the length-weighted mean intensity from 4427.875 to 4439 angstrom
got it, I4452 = 1.2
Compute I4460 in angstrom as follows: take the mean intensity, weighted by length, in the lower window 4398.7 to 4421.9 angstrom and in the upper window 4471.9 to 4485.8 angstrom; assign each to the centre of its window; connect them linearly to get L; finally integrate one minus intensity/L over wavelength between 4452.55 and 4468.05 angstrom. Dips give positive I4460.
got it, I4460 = 2.9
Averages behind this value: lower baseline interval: 19.1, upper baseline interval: 25.5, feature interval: 19.4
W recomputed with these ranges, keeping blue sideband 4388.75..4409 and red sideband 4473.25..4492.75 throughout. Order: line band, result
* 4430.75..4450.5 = 0.05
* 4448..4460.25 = 1.99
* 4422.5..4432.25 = 0.11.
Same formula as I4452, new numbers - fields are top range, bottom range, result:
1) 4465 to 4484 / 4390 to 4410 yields 1.40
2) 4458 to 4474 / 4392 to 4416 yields 1.22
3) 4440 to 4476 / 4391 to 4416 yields 1.18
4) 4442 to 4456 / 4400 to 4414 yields 1.18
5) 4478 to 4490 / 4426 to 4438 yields 1.29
